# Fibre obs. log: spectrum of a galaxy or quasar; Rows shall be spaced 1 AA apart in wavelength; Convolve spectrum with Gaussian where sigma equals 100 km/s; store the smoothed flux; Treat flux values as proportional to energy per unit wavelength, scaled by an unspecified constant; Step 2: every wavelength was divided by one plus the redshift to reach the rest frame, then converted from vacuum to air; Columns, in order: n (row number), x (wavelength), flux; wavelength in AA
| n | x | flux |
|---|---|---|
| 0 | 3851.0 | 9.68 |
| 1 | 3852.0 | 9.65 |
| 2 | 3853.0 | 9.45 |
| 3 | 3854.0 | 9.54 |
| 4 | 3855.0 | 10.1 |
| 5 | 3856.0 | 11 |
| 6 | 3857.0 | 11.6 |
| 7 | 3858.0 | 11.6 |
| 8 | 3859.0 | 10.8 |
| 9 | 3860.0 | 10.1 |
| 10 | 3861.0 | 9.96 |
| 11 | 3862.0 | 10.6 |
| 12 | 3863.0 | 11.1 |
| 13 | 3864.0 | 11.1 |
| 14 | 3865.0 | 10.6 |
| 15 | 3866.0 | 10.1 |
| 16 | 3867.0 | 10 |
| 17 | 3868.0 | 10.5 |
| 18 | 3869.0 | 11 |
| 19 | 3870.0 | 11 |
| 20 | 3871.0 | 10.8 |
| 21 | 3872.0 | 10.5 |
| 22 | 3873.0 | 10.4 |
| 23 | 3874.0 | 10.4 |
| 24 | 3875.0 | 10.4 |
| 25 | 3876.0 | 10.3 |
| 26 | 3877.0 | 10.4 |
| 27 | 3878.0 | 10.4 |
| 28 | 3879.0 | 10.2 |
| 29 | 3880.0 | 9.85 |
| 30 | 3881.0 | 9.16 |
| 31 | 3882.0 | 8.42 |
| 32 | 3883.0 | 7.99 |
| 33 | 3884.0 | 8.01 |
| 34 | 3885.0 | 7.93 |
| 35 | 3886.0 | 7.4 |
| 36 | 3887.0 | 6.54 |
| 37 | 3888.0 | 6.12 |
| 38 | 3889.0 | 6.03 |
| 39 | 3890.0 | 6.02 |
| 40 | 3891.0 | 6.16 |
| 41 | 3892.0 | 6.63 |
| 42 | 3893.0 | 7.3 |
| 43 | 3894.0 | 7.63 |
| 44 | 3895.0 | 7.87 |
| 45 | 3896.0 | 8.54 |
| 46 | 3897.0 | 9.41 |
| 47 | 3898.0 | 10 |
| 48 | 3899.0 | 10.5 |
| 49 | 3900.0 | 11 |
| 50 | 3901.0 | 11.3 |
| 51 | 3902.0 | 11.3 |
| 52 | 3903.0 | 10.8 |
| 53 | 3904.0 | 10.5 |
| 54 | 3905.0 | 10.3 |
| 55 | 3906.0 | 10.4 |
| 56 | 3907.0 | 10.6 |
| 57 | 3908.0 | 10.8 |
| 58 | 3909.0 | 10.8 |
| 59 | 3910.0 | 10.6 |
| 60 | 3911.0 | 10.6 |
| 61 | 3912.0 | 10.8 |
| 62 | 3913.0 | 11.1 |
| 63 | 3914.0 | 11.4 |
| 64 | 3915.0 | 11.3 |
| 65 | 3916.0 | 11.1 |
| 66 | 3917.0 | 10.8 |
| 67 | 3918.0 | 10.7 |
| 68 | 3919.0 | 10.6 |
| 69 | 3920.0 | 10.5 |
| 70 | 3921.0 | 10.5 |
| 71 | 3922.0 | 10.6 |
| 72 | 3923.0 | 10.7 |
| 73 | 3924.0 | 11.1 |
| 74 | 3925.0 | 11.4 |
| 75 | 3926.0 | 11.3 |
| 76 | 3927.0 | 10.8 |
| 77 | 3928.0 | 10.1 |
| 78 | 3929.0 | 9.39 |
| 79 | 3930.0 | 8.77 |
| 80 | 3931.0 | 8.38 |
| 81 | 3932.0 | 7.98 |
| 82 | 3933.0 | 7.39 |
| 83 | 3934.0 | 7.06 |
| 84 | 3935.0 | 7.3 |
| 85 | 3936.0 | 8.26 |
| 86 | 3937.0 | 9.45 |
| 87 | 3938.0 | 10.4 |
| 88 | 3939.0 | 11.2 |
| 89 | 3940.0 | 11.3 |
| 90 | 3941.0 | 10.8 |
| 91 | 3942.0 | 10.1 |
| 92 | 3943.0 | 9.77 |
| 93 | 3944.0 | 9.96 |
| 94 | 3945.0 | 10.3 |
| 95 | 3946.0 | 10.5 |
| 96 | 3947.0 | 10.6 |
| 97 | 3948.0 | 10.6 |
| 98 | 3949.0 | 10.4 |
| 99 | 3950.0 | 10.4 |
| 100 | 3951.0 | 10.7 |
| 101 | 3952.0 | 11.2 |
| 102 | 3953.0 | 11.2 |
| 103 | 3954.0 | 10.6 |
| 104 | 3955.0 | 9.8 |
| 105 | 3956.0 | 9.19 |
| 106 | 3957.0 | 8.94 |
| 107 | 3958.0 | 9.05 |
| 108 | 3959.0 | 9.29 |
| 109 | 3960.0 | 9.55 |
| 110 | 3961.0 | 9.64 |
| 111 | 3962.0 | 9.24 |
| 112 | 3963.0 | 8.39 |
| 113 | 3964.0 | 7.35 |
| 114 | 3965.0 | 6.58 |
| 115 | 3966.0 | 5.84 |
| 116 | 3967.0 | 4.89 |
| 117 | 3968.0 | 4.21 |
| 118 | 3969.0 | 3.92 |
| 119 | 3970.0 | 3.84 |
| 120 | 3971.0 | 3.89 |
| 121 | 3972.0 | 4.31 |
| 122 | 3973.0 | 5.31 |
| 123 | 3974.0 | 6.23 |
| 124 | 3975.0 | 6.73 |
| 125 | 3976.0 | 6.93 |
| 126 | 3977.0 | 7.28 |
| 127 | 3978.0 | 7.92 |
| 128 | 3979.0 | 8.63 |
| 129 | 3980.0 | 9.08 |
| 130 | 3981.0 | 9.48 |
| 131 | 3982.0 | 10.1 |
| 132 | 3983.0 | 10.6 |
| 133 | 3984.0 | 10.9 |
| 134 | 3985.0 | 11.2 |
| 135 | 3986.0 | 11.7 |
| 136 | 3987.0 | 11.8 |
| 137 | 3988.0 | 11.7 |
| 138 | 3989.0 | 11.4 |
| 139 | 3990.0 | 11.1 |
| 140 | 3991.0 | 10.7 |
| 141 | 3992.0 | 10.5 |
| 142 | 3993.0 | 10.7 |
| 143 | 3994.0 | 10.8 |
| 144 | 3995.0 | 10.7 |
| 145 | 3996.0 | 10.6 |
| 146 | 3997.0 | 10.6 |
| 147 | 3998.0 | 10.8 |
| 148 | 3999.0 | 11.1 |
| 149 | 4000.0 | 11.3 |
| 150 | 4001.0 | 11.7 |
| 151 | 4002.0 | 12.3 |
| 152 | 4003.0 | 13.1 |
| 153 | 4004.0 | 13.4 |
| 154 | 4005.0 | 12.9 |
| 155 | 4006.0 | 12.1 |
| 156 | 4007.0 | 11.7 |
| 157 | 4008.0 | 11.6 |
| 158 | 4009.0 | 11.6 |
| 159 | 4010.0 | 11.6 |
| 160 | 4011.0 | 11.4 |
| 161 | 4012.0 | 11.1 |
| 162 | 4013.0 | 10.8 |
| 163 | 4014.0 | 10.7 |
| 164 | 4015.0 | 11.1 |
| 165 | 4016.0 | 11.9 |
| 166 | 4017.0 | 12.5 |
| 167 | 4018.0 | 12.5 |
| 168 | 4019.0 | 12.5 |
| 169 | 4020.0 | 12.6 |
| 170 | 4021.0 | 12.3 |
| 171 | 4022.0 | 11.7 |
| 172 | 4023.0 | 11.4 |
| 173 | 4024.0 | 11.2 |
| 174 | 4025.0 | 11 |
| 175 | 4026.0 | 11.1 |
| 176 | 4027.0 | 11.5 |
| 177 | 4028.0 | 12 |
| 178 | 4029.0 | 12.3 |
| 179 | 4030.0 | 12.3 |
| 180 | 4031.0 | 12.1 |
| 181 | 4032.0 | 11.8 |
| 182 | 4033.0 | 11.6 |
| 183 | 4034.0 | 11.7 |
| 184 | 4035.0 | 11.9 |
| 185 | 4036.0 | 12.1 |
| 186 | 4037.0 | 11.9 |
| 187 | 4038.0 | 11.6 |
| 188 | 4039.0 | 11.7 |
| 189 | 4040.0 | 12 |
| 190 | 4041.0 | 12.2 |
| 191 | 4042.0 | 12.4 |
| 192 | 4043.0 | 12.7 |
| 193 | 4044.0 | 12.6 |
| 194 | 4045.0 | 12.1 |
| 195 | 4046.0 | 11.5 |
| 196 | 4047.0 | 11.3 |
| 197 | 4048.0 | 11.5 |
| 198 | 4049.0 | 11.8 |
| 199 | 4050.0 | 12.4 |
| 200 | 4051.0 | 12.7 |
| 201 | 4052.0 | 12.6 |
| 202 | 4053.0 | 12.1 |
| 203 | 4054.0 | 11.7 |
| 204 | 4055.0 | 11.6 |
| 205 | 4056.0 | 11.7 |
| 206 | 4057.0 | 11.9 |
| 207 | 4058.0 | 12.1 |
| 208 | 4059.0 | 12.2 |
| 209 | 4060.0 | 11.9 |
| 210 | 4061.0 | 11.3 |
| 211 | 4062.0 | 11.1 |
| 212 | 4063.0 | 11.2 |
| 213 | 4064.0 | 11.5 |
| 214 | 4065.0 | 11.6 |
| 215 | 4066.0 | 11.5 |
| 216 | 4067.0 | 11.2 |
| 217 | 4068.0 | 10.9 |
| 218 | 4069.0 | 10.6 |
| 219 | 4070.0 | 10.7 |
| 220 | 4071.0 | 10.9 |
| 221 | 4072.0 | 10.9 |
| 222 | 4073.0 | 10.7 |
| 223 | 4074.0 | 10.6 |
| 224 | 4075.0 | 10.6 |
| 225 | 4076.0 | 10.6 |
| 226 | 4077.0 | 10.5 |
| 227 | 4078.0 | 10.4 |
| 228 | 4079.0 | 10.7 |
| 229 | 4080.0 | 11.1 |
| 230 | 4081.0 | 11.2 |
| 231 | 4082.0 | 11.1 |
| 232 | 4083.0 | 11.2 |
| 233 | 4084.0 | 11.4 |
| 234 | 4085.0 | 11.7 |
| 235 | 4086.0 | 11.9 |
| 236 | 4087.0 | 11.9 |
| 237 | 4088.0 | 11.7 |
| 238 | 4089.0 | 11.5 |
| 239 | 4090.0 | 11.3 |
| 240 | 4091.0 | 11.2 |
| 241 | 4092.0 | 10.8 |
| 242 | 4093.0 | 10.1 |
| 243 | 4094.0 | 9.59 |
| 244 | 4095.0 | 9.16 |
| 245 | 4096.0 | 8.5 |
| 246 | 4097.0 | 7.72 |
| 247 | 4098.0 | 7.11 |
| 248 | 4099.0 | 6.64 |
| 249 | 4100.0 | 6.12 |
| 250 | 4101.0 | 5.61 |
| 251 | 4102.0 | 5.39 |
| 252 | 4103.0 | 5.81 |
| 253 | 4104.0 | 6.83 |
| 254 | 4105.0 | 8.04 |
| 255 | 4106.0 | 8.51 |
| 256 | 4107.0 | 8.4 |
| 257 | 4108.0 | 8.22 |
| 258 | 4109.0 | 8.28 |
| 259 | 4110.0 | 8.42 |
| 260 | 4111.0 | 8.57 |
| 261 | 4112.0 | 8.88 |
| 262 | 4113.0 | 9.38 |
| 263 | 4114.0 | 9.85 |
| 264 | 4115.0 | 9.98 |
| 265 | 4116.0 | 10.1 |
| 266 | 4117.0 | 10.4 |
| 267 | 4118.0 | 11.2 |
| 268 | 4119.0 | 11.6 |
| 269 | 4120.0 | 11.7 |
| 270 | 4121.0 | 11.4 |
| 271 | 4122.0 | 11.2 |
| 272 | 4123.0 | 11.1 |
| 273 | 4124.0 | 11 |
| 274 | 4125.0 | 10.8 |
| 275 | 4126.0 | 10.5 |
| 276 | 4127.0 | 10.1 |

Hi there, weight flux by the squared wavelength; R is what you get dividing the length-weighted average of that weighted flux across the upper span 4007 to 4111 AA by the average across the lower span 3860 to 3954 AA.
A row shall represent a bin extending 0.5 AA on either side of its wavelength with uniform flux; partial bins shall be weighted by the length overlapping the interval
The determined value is 1.19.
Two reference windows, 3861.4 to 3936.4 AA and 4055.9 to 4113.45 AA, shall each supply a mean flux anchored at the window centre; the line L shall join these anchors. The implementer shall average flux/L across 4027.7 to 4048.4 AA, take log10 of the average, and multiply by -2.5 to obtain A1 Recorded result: -0.20 mag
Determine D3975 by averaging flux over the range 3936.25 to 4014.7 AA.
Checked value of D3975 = 9.73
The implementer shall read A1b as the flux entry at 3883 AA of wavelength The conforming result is 7.99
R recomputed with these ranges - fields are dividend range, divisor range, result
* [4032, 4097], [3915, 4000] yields 1.28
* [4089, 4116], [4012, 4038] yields 0.75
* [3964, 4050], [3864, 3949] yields 1.14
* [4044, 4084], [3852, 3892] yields 1.31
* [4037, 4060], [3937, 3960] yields 1.23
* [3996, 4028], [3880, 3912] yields 1.38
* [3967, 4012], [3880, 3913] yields 1.13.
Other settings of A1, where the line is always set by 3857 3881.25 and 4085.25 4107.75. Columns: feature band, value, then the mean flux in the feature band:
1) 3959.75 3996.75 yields 0.14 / 8.49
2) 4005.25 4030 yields -0.24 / 11.7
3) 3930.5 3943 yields 0.10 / 9.16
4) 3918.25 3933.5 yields 0.01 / 9.98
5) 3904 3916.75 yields -0.06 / 10.8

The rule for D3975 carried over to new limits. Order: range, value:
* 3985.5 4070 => 11.7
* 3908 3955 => 10.2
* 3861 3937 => 9.68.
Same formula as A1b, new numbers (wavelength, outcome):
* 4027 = 11.5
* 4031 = 12.1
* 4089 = 11.5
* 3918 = 10.7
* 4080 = 11.1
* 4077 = 10.5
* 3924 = 11.1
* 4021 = 12.3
